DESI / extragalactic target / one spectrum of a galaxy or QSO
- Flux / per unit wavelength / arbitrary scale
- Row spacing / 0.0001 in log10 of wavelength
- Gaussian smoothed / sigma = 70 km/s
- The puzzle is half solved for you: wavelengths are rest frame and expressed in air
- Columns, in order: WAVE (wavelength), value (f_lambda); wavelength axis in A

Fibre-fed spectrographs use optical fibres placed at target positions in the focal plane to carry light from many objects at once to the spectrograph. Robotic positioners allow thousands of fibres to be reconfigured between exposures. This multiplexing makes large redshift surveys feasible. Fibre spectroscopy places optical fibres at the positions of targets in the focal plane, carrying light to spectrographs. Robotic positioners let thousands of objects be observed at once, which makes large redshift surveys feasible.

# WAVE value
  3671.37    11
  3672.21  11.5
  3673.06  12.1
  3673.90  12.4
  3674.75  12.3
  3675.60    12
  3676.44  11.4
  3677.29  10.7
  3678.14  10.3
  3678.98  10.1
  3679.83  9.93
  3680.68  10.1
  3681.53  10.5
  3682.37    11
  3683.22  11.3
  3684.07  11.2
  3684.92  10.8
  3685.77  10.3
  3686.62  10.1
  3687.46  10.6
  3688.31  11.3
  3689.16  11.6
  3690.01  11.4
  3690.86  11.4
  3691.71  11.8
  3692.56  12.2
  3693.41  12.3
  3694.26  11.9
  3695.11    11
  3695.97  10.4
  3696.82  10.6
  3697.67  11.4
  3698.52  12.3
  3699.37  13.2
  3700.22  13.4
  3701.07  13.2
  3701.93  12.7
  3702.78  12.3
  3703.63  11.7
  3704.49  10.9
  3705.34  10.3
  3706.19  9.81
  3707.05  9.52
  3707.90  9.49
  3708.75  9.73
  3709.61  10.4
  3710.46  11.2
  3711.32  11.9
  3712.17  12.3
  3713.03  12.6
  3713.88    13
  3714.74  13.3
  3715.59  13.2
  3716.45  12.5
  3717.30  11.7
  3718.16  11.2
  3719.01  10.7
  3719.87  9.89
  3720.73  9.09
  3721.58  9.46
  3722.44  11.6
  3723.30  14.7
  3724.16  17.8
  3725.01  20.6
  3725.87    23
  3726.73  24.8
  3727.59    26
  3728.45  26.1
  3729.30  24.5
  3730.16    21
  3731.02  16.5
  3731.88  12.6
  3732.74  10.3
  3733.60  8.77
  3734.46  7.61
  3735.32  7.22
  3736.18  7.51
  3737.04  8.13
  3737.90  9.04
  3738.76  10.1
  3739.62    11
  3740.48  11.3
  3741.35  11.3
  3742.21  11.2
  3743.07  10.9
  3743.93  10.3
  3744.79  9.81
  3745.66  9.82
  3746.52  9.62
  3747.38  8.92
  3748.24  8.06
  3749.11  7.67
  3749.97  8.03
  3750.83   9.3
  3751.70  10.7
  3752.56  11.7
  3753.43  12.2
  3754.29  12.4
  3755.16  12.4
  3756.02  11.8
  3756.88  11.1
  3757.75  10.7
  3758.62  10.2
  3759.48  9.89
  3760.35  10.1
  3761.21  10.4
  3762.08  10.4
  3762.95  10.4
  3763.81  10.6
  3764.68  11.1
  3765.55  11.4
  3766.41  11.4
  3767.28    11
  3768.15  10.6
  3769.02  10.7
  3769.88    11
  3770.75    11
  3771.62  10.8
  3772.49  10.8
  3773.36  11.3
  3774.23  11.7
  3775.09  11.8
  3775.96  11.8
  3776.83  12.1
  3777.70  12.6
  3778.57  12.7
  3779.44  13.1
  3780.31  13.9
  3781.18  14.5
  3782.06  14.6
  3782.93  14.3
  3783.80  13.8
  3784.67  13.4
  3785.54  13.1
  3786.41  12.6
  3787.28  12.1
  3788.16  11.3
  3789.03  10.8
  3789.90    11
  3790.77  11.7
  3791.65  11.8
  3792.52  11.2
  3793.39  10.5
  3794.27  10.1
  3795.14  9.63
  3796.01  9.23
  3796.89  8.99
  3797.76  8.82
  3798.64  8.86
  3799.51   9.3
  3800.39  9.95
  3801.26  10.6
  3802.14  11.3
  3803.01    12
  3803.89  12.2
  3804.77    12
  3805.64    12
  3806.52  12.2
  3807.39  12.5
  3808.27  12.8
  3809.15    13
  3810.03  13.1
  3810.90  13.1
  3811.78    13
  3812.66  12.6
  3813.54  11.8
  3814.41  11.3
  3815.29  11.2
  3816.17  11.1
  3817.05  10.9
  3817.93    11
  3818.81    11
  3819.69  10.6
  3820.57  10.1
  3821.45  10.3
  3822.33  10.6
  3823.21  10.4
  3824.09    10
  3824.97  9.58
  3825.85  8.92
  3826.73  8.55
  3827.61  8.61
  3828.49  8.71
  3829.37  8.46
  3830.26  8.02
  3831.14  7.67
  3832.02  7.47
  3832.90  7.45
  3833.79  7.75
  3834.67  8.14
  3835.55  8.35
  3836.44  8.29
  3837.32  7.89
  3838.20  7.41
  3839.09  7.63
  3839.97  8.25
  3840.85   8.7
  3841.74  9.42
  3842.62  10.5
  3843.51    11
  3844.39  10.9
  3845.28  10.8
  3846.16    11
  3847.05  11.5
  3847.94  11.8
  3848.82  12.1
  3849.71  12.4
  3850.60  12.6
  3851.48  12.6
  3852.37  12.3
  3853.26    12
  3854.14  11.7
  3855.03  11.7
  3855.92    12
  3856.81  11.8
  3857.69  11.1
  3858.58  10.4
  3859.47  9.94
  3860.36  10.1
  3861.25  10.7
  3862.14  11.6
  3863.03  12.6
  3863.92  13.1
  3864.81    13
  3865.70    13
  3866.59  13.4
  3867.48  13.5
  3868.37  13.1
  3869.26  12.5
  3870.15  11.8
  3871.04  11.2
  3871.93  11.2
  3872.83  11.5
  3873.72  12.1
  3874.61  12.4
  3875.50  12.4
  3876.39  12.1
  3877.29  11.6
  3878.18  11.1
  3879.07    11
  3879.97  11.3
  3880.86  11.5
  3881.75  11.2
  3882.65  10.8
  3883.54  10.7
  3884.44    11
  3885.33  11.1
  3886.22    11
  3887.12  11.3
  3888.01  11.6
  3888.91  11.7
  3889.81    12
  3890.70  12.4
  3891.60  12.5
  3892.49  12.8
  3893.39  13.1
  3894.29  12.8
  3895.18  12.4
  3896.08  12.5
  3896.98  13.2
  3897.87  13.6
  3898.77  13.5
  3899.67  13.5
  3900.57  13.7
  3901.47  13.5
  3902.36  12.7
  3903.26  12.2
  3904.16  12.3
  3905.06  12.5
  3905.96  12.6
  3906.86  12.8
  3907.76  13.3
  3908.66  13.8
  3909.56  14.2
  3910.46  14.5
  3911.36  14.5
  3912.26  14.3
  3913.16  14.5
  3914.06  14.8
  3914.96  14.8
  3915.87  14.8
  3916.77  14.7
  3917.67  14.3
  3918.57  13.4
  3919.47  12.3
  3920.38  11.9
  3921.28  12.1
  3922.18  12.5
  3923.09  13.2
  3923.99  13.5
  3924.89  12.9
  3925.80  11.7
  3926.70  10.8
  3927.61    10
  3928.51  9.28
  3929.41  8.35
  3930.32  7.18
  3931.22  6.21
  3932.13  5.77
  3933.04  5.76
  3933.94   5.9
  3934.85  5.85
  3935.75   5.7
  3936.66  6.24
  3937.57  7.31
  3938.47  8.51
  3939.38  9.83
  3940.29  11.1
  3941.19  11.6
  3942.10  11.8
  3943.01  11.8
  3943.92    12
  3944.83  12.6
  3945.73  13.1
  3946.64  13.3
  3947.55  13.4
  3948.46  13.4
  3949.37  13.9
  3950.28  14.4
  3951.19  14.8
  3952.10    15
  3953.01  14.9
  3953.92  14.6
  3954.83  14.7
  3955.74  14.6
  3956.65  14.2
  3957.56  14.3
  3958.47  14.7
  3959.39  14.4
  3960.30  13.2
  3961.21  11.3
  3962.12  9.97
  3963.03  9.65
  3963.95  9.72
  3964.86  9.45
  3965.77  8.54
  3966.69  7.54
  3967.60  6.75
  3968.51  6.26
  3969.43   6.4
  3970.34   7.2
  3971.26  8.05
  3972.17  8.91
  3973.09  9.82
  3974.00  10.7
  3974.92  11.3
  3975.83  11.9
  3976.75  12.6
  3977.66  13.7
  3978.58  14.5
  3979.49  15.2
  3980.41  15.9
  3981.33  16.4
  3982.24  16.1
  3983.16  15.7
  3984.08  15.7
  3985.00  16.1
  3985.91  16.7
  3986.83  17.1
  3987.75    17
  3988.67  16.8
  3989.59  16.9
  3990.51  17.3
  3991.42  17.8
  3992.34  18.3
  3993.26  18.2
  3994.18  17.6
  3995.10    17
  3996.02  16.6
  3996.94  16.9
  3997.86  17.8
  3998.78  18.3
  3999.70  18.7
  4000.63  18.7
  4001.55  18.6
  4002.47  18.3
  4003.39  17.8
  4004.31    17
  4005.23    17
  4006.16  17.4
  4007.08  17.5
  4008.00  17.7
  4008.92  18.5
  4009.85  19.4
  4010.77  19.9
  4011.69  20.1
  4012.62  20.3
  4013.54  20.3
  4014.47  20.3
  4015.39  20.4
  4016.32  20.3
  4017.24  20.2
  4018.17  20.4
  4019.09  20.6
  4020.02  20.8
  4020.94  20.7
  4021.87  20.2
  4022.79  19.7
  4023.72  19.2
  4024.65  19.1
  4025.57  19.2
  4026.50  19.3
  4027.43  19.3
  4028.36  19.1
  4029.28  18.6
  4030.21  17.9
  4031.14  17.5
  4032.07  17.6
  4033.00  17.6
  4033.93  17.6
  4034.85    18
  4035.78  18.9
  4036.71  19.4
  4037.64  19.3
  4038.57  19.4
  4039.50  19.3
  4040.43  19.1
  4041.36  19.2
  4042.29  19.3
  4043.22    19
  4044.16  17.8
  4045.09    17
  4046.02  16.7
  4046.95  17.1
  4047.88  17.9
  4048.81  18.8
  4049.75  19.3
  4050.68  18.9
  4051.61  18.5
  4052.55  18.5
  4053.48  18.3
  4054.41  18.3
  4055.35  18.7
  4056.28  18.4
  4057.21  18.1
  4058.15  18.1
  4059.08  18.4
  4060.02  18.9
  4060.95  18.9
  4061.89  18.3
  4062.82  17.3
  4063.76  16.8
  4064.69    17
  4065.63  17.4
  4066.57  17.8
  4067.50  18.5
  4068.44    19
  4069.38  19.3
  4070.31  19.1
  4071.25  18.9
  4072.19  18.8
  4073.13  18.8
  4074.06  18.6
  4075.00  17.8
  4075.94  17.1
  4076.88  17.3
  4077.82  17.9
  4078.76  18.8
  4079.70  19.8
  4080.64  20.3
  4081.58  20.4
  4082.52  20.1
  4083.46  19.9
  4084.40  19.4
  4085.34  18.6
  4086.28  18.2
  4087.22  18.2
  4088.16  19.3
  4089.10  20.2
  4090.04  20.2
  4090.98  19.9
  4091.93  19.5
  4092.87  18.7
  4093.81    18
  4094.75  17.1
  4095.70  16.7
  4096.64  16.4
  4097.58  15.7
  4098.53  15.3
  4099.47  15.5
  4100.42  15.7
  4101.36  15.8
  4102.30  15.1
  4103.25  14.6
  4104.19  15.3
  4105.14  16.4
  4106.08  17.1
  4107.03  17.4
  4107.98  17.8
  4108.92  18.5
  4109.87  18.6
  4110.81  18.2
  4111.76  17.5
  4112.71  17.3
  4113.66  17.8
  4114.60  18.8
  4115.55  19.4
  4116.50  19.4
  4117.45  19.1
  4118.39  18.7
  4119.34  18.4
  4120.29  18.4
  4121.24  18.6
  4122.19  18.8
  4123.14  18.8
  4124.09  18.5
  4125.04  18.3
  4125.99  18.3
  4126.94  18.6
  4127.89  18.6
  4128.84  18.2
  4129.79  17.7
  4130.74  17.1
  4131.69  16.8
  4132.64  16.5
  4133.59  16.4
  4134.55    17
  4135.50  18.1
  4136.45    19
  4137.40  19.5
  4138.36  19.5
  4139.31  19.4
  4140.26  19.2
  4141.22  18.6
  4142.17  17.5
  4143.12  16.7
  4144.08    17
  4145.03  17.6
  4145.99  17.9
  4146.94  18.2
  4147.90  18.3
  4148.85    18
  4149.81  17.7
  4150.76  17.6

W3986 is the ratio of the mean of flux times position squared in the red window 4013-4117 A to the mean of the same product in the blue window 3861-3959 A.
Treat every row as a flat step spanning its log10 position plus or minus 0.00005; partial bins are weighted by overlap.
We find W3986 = 1.65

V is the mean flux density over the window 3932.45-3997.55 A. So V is 12.6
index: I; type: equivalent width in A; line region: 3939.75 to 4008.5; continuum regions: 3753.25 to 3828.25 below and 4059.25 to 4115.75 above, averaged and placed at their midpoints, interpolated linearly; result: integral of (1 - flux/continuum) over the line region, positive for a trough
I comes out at 6.3 A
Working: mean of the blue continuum 11.3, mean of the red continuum 18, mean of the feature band 14.1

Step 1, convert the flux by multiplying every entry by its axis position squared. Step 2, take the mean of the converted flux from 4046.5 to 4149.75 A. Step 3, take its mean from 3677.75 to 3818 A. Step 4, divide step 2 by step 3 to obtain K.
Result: 1.8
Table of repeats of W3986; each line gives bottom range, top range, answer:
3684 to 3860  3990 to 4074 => 1.87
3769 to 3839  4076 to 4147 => 1.94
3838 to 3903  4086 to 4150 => 1.72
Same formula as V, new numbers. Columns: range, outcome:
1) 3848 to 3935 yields 12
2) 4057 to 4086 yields 18.6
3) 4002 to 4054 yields 18.9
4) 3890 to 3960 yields 12.2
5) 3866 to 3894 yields 11.8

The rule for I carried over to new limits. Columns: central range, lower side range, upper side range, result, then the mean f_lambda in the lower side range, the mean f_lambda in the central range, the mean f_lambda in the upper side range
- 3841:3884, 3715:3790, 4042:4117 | 7.7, 12.2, 11.6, 18.1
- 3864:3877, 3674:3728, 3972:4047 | 2.4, 12.2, 12.4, 17.7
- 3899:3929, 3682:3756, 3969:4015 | 3.7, 12.1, 13.1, 16.1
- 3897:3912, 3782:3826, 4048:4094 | 0.8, 11.3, 13.3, 18.7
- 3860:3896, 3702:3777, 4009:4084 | 7.5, 11.9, 11.9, 18.8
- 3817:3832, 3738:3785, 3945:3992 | 2.8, 11.2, 9.52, 13.1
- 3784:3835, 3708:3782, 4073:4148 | 9.6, 12.1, 10.6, 18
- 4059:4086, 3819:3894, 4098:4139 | -3.5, 10.8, 18.6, 17.7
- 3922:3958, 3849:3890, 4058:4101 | 7.3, 11.8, 11.1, 18.3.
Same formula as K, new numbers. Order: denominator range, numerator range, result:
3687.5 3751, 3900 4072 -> 1.44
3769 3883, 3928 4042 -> 1.46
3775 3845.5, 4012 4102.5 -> 1.96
